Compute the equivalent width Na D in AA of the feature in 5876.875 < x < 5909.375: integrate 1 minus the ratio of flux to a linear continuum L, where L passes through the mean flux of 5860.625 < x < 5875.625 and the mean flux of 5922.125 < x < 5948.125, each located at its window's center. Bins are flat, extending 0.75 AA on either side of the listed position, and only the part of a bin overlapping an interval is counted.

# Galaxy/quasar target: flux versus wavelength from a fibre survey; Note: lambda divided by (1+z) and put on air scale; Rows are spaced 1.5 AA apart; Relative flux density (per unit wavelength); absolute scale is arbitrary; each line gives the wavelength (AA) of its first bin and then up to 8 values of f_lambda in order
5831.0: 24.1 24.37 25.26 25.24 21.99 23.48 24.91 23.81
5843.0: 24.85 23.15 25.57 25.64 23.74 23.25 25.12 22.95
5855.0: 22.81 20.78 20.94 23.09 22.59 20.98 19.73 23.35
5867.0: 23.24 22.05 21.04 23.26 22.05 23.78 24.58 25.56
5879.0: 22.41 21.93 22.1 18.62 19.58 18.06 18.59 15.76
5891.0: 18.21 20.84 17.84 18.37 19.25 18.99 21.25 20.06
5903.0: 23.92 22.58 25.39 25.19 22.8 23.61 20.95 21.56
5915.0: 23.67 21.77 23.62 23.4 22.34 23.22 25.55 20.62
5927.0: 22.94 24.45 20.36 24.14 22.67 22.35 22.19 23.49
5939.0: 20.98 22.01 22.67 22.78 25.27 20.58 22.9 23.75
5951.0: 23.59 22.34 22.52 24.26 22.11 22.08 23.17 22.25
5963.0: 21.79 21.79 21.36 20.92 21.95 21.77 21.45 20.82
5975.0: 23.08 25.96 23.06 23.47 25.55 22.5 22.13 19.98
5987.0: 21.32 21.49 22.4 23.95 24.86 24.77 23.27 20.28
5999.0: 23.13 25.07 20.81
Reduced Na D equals 2.4 AA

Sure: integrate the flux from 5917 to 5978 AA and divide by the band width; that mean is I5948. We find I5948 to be 22.6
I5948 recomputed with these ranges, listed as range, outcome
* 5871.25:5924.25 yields 21.6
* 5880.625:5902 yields 19.2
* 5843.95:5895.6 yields 21.8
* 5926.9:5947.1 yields 22.6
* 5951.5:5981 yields 22.5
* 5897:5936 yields 22.6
